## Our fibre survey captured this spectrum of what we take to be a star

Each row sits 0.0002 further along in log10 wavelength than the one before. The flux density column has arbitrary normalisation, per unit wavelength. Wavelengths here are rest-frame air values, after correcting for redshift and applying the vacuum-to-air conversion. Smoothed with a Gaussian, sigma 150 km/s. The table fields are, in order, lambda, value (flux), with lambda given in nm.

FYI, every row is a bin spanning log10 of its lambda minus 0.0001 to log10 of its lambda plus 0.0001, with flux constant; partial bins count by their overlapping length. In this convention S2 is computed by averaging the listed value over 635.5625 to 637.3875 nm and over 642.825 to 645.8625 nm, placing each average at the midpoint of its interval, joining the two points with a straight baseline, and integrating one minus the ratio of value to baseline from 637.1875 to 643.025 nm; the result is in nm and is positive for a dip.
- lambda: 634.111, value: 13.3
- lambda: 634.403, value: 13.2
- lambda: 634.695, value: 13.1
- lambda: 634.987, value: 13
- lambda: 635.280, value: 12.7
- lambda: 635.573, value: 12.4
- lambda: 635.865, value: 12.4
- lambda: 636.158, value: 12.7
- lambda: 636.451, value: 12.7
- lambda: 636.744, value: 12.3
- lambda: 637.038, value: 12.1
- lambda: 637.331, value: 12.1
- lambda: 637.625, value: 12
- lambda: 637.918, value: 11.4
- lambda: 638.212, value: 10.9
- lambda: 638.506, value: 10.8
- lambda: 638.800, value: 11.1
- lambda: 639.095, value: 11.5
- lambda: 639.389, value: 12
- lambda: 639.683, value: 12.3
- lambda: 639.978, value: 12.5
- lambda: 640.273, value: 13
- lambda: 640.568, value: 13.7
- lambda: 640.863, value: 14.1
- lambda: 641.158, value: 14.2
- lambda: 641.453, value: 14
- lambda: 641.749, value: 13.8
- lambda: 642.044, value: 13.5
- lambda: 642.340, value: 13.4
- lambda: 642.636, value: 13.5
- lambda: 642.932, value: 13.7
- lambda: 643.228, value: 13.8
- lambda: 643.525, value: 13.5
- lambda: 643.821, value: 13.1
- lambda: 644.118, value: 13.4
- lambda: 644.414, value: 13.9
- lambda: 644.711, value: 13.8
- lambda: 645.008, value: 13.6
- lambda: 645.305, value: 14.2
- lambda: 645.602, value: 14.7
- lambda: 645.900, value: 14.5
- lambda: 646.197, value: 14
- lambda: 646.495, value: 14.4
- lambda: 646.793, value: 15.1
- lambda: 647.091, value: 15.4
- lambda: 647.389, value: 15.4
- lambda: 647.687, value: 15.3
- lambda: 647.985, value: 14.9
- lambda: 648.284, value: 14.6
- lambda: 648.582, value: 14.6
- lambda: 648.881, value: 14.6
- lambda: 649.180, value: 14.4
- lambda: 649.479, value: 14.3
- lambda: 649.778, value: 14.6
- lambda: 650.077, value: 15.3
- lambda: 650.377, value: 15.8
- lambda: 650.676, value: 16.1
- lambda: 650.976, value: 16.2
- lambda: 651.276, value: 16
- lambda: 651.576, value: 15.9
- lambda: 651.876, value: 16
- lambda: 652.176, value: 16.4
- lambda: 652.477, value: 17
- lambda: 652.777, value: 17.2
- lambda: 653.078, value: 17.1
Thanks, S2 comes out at 0.176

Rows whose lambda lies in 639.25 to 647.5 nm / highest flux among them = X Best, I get 15.4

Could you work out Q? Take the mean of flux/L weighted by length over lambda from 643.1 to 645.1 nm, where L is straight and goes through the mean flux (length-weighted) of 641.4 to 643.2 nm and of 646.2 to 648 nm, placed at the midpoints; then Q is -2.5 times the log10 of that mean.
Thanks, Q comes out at 0.045 mag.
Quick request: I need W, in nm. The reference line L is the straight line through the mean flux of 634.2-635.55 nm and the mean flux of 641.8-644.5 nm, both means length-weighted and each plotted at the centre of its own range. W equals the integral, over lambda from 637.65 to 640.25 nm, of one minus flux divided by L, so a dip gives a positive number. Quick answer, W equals 0.31 nm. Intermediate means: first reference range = 13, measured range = 11.7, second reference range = 13.5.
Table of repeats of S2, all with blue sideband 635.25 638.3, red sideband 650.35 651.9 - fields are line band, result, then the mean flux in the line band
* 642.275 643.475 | 0.02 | 13.6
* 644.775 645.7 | 0.02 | 14.1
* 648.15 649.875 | 0.10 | 14.5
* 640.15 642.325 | -0.06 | 13.7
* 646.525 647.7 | -0.02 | 15.2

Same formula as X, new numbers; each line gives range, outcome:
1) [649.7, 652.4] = 16.4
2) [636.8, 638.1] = 12.1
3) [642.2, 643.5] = 13.8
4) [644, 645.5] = 14.2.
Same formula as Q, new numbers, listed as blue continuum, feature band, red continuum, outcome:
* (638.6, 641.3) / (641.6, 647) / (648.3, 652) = -0.01 mag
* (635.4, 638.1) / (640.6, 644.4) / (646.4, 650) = -0.01 mag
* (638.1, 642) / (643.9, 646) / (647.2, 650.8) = 0.00 mag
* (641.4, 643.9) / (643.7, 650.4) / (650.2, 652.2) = 0.02 mag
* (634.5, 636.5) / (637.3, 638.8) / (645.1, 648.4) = 0.16 mag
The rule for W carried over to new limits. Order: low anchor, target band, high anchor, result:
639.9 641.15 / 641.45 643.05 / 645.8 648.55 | 0.024 nm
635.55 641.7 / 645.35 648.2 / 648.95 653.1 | -0.034 nm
